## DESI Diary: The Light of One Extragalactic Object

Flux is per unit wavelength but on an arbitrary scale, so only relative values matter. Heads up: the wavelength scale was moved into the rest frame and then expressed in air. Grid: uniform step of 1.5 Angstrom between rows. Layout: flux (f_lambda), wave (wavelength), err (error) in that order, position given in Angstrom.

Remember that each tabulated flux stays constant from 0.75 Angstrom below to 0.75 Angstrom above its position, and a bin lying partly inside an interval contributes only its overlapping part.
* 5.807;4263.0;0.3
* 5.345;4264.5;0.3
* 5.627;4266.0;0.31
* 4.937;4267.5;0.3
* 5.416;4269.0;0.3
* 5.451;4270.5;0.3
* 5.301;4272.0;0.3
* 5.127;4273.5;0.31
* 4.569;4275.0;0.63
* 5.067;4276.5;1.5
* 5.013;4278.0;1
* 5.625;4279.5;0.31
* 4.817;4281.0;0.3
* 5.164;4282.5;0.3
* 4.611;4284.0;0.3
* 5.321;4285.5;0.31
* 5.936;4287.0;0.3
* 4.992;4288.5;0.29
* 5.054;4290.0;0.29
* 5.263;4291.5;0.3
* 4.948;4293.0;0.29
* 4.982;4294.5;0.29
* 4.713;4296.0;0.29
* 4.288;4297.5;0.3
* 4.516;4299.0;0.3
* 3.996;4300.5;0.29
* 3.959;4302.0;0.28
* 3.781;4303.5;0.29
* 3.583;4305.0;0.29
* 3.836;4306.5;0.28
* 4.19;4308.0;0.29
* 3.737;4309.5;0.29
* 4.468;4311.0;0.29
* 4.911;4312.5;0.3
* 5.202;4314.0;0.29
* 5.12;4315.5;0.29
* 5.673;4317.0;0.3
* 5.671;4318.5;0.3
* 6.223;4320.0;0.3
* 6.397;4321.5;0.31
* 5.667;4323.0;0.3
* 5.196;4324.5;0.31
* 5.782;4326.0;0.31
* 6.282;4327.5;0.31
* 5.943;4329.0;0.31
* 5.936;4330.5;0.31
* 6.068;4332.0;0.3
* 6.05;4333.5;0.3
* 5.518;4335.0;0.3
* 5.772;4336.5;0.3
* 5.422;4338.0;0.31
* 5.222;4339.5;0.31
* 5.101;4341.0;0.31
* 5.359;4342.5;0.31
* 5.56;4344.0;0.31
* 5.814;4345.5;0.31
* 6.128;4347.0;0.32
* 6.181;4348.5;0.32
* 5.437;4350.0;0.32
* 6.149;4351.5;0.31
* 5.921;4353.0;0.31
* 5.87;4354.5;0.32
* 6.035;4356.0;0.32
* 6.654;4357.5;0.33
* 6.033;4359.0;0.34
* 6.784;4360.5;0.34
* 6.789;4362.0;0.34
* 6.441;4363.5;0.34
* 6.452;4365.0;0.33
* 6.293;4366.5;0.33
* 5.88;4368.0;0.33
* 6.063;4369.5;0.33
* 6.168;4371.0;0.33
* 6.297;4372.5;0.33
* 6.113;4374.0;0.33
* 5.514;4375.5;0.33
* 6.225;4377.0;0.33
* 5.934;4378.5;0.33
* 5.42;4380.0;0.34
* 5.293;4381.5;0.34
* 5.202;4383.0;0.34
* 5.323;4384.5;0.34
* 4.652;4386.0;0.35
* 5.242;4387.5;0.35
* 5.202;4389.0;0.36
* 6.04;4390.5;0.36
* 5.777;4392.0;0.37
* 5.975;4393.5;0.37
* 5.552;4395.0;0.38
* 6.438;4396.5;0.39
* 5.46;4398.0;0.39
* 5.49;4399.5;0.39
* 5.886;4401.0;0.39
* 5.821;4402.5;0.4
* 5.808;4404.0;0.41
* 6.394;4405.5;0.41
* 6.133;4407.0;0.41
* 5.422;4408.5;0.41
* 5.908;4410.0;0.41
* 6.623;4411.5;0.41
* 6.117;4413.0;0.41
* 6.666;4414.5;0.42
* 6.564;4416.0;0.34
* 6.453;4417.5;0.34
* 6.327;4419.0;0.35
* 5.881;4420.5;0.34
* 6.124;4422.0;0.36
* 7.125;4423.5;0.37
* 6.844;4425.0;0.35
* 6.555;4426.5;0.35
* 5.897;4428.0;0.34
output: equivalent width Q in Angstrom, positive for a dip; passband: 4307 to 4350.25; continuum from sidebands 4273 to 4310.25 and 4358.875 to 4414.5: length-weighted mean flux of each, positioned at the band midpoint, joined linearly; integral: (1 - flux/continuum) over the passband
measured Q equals -2.9 Angstrom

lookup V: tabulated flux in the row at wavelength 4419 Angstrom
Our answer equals 6.327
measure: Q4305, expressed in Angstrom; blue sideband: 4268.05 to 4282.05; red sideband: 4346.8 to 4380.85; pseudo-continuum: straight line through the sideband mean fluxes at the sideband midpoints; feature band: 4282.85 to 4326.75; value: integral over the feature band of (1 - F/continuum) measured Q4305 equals 4.6 Angstrom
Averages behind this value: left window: 5.15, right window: 6.12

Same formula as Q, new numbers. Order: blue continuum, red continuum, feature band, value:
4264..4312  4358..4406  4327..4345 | -1.1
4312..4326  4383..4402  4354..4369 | -2.0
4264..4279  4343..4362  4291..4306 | 3.0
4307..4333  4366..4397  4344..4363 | -1.8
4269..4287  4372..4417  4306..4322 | 1.0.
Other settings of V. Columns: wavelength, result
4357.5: 6.654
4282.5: 5.164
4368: 5.88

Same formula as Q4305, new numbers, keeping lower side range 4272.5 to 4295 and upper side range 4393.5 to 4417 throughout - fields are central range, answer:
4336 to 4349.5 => -0.15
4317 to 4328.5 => -1.02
